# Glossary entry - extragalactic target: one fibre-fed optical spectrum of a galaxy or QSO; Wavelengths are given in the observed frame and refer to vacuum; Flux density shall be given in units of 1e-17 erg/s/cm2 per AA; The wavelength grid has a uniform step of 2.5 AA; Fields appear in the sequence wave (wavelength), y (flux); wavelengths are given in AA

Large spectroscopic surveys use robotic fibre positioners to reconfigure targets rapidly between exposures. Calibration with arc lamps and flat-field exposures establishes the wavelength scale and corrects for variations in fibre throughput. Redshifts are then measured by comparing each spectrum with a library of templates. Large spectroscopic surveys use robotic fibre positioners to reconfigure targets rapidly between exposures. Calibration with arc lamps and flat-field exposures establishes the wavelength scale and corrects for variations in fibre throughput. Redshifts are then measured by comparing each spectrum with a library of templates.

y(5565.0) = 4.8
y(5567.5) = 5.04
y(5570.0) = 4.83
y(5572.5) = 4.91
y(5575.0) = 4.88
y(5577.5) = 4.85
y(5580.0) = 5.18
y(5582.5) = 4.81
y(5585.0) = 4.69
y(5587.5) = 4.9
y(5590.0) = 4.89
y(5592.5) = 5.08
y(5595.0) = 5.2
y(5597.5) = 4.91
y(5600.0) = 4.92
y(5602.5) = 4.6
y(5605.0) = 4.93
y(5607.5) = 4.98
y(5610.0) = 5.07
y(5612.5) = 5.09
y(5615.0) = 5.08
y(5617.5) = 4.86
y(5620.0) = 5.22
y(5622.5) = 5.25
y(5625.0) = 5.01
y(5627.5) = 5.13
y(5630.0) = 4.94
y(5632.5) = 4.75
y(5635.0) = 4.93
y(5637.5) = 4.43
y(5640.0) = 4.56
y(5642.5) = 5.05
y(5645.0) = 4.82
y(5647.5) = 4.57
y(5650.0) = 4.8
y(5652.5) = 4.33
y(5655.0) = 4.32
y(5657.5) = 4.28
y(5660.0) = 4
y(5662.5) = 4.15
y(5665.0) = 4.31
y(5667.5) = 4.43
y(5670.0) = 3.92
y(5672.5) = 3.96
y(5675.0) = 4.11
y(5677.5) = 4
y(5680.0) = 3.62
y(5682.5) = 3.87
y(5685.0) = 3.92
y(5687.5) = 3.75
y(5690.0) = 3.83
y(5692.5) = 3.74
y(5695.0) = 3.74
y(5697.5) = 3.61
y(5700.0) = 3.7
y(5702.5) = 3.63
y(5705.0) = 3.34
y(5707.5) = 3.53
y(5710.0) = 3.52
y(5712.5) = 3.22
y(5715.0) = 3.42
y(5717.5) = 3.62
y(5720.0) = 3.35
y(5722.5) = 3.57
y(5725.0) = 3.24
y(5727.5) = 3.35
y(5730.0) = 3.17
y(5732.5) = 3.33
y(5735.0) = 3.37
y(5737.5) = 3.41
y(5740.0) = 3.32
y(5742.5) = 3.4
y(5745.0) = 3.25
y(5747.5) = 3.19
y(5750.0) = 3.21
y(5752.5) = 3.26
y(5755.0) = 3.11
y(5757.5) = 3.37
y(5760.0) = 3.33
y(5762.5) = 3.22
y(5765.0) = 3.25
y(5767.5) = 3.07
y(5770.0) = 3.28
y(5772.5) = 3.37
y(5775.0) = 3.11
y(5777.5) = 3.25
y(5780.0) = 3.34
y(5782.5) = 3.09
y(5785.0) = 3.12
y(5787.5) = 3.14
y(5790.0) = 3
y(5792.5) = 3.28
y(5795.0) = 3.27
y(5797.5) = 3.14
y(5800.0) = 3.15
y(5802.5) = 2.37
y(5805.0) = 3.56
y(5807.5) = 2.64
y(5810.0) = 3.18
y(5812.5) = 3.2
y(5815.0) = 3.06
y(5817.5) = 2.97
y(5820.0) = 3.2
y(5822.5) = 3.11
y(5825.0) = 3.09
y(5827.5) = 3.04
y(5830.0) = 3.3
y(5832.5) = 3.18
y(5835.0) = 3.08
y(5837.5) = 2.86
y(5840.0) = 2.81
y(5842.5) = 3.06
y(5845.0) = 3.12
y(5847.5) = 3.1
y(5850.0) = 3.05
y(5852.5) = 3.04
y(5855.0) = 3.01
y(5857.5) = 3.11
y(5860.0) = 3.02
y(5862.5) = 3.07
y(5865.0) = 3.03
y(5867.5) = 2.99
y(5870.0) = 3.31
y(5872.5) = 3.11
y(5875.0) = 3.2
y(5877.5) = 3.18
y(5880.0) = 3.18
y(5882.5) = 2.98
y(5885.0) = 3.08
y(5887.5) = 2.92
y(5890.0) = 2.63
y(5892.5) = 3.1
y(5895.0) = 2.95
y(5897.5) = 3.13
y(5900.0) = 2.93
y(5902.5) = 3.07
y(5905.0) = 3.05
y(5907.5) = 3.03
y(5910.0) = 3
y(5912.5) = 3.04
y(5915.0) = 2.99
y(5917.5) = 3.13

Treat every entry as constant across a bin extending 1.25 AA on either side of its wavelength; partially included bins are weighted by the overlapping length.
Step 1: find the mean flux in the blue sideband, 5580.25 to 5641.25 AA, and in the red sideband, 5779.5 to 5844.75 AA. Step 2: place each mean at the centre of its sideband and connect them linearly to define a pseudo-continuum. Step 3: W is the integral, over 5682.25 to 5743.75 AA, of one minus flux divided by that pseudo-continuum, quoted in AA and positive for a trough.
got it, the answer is 7.42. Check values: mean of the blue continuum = 4.93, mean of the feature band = 3.51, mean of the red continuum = 3.08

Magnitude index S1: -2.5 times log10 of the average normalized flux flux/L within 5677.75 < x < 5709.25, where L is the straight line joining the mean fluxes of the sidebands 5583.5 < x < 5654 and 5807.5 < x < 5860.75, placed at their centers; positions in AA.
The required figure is 0.15 mag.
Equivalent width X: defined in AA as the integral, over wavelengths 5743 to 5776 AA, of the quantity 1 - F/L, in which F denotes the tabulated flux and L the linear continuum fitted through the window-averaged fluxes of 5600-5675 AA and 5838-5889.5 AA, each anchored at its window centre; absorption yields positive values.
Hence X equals 4.9 AA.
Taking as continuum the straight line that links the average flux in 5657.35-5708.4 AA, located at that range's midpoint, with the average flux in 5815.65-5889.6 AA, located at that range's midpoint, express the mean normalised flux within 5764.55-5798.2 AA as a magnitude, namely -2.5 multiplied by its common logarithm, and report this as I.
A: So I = 0.070 mag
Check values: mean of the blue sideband 3.87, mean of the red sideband 3.07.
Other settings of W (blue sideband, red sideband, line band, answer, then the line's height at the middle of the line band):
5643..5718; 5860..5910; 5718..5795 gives 7.5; 3.61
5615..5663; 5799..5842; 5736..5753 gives 2.1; 3.75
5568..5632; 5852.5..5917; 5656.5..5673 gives 1.4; 4.53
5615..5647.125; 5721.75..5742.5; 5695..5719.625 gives 1.4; 3.73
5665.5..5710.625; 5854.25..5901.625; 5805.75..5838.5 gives 1.9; 3.27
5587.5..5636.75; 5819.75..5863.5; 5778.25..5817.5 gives 3.8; 3.43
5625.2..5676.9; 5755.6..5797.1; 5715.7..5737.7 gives 2.0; 3.72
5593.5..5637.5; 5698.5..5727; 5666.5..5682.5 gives 0.3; 4.06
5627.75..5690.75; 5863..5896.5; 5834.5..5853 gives 1.4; 3.26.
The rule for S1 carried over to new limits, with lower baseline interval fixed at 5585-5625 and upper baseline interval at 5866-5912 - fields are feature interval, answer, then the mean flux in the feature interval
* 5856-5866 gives 0.06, 3.06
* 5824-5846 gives 0.12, 3.06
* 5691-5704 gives 0.18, 3.68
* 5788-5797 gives 0.17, 3.18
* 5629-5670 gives 0.04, 4.52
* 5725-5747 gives 0.23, 3.32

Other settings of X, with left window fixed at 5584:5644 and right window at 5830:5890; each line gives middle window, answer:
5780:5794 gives 1.8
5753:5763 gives 1.5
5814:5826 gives 1.0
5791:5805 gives 1.8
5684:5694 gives 1.3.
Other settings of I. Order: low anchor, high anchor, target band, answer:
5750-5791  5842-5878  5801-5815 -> 0.057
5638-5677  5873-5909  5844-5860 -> 0.065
